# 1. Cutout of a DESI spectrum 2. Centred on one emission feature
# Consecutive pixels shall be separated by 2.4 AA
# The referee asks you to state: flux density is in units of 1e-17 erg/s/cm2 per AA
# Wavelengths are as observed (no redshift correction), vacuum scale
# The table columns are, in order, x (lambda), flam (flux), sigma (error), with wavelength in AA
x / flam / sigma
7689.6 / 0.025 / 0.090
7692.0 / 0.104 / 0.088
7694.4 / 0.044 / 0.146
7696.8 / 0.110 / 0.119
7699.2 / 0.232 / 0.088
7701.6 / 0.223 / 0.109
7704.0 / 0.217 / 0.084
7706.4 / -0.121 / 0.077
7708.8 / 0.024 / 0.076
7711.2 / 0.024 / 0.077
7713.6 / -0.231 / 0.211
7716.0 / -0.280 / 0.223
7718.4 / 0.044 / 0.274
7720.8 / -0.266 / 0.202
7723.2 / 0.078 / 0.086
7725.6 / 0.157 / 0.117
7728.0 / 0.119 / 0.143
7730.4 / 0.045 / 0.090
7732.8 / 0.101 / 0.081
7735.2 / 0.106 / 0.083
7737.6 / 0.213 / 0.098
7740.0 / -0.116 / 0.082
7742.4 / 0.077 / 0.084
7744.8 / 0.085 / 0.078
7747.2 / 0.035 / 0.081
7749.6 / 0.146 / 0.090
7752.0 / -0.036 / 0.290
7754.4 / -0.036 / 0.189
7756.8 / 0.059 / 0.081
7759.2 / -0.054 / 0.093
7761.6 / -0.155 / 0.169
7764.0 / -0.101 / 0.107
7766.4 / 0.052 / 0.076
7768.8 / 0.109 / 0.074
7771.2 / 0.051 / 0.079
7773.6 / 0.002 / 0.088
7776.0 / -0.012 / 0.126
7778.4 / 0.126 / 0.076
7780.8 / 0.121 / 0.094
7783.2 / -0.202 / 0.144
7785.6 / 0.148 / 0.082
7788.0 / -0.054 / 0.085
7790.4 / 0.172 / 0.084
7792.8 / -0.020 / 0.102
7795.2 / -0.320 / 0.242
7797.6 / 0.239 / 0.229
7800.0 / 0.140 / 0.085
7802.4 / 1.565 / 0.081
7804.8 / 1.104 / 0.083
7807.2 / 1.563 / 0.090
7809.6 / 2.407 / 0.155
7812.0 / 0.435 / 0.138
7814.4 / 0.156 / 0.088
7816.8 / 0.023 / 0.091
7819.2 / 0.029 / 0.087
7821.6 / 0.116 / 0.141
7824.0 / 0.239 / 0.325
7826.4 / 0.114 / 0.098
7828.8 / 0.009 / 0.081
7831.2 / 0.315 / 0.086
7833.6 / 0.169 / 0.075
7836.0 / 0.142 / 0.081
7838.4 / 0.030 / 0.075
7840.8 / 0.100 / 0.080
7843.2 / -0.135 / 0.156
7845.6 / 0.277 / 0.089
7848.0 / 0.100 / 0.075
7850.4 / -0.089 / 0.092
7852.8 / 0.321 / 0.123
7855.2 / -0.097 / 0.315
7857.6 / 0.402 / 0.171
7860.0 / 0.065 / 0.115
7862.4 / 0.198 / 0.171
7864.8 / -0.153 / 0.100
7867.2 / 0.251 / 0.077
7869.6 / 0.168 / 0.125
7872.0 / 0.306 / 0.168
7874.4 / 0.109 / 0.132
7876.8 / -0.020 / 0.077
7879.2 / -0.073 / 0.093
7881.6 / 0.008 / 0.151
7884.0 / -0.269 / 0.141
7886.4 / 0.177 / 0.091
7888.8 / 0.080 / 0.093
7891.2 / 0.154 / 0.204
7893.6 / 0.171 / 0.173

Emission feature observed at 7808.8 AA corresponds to [O II] 3727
